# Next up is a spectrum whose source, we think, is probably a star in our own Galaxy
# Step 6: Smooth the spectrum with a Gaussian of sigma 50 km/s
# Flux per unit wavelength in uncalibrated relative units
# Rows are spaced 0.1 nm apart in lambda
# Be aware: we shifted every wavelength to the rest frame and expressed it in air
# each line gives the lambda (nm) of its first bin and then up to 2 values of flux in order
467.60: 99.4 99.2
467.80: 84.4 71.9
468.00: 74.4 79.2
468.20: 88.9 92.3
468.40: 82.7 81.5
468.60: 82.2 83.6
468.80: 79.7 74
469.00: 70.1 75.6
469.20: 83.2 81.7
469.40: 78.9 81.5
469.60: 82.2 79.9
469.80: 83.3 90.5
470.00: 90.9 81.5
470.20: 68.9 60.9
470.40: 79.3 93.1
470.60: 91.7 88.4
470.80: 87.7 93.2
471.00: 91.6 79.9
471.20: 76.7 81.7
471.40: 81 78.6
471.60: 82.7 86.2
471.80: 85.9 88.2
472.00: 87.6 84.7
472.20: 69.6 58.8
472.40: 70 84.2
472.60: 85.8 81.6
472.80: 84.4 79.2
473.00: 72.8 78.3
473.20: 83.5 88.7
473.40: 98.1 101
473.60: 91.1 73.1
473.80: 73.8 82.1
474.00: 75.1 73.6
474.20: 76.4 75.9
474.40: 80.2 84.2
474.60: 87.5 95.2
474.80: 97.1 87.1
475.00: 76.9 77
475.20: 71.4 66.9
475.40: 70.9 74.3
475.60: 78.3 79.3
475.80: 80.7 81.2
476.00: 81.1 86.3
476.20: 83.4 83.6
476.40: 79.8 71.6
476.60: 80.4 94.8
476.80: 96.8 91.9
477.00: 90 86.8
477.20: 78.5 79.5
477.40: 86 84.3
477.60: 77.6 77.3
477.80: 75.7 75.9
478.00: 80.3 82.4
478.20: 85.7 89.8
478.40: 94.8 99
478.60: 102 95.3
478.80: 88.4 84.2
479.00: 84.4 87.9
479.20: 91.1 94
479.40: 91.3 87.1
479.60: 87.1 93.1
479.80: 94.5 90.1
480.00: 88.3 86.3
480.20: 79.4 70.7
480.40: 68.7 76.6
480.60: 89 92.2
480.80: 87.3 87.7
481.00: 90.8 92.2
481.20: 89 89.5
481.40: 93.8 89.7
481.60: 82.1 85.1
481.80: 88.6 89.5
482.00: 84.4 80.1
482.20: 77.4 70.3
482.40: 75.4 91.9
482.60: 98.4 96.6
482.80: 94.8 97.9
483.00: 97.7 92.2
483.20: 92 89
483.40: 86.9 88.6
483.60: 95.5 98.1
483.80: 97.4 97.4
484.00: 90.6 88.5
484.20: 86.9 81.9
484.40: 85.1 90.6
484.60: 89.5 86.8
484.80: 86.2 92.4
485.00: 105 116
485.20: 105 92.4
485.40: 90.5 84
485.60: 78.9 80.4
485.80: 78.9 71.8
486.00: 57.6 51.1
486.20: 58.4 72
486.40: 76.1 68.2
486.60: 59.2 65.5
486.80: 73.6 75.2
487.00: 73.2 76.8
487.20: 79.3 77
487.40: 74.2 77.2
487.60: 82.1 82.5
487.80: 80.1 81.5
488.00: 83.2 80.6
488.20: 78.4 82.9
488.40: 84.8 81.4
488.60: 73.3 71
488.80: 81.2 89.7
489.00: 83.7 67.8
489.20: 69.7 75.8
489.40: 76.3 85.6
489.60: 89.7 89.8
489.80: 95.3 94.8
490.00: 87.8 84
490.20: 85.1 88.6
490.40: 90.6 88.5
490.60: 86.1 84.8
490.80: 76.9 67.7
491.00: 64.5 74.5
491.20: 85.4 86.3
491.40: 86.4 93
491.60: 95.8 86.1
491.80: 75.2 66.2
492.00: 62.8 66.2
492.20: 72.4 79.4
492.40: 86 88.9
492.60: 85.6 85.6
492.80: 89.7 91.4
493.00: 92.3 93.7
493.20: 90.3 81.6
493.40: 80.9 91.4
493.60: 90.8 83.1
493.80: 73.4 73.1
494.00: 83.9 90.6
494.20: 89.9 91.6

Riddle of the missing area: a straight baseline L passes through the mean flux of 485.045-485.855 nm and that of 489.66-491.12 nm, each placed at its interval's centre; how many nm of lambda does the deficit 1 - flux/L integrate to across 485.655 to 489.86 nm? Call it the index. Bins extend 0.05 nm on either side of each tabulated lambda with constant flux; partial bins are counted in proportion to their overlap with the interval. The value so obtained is 0.53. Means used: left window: 90.7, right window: 84.1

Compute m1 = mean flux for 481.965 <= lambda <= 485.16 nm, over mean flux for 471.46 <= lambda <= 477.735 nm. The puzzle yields 1.11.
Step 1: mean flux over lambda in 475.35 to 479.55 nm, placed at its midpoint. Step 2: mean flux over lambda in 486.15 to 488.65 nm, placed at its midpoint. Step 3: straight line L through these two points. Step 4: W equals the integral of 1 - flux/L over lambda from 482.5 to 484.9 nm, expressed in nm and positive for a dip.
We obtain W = -0.38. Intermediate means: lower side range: 84.8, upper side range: 75.9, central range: 91.7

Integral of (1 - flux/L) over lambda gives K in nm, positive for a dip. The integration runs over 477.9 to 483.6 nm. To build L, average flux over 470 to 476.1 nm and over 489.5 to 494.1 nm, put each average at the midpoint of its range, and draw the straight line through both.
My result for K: -0.39 nm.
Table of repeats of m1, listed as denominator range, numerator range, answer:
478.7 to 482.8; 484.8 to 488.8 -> 0.91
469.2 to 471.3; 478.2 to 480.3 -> 1.08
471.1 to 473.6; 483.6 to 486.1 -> 1.07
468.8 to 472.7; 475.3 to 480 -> 1.05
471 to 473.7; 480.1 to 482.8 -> 1.04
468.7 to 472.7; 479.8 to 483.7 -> 1.08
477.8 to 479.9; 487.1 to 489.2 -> 0.89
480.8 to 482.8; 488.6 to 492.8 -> 0.94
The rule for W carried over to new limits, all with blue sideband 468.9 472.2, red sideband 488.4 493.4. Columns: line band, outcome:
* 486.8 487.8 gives 0.06 nm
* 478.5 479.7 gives -0.12 nm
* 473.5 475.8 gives 0.07 nm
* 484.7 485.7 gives -0.13 nm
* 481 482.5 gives -0.05 nm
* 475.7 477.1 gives -0.04 nm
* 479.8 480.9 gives -0.02 nm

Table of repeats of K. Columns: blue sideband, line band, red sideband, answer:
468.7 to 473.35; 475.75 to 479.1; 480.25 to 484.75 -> 0.00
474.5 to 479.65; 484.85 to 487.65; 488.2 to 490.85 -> 0.18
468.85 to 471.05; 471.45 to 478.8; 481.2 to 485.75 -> 0.22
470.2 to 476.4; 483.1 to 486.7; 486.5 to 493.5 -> -0.15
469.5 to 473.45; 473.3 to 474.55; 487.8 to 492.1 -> 0.00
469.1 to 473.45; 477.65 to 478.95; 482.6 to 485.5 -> 0.02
